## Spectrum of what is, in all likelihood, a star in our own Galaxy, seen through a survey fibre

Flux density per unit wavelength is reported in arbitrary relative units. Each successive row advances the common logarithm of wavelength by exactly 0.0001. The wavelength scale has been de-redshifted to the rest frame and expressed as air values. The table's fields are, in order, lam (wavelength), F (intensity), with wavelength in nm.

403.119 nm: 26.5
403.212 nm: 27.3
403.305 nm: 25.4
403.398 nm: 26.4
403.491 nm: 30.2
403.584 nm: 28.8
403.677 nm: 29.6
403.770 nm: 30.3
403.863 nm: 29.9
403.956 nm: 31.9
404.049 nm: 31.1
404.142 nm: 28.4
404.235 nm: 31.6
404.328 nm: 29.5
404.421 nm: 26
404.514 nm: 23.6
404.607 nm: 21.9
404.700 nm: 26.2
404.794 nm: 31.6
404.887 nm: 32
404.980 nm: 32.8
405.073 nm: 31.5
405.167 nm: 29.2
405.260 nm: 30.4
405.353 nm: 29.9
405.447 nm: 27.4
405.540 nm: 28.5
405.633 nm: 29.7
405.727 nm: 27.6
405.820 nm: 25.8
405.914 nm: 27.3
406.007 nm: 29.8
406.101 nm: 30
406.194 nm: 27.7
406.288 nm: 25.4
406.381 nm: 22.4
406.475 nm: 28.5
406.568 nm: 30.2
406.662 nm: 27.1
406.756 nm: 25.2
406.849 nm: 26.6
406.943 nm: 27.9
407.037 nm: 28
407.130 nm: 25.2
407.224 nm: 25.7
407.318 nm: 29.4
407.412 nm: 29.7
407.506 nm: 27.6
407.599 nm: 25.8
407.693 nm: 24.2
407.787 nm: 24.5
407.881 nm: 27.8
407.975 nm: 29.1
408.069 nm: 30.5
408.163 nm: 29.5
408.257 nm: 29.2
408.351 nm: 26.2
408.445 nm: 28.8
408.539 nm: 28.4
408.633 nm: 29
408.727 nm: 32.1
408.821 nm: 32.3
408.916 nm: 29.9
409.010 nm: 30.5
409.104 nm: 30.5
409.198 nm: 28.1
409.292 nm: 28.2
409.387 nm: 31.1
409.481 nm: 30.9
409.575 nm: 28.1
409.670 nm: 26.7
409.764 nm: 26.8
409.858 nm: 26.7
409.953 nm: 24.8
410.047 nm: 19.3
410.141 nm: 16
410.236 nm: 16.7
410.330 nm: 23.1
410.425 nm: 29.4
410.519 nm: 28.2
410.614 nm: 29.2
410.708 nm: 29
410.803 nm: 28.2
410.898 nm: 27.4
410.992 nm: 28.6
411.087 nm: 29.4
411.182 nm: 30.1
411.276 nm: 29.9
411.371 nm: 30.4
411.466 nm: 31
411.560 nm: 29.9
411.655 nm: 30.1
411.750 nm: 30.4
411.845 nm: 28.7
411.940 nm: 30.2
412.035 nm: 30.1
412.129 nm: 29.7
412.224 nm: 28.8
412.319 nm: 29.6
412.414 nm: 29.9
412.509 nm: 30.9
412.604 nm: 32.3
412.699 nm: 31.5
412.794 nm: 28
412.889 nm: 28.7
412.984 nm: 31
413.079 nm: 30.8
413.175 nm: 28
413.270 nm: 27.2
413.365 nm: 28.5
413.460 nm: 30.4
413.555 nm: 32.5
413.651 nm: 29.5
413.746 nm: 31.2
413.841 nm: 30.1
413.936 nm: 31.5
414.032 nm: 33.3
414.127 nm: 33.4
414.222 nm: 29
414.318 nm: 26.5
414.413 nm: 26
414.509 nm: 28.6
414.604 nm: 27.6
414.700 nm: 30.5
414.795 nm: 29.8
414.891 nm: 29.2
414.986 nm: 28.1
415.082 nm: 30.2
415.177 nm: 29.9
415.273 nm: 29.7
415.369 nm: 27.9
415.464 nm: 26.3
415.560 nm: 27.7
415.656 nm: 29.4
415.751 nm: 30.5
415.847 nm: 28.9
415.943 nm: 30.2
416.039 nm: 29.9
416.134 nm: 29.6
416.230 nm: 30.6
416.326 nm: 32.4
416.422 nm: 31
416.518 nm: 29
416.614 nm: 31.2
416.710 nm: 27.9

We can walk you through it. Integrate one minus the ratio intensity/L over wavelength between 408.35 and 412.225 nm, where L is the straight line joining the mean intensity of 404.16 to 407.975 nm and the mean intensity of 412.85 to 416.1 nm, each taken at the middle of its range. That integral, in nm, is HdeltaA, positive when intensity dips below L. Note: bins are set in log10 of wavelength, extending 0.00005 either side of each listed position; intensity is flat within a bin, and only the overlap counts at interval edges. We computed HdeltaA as 0.06 nm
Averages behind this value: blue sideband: 27.8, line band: 28.2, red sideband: 29.5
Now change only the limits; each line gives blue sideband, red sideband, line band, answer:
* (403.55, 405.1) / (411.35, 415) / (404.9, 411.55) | 0.35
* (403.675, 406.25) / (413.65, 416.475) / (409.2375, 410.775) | 0.18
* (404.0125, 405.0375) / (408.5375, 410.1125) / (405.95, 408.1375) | 0.09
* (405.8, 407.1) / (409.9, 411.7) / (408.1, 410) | -0.13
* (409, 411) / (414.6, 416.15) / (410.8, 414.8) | -0.26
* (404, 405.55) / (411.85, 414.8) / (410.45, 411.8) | 0.01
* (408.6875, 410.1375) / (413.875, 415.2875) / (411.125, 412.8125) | -0.08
